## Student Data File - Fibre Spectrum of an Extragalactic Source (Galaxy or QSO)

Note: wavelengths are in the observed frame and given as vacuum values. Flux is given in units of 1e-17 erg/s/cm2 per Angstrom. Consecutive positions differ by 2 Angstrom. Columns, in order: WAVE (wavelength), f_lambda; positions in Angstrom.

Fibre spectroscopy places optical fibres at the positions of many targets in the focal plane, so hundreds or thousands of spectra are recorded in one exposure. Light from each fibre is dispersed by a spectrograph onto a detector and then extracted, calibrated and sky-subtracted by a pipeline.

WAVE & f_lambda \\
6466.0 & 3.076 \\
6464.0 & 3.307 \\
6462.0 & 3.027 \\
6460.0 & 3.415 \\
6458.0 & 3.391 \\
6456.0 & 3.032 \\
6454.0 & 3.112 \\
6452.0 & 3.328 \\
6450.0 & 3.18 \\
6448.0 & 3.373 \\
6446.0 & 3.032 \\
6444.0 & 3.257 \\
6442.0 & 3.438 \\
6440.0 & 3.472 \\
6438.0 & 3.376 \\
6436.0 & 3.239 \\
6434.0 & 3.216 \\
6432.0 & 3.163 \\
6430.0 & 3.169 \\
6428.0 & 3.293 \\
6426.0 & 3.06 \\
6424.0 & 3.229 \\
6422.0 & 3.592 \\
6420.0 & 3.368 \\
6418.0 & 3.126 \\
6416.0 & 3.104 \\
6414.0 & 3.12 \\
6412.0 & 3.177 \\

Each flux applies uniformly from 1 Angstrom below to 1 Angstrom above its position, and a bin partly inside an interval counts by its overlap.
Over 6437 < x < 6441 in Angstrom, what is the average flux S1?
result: 3.42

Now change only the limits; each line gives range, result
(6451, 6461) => 3.26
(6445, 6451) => 3.2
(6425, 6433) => 3.17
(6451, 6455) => 3.22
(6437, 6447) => 3.31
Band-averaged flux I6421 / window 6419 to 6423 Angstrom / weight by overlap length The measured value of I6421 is 3.48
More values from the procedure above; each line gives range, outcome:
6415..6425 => 3.28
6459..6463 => 3.22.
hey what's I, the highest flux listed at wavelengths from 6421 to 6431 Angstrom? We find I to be 3.592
